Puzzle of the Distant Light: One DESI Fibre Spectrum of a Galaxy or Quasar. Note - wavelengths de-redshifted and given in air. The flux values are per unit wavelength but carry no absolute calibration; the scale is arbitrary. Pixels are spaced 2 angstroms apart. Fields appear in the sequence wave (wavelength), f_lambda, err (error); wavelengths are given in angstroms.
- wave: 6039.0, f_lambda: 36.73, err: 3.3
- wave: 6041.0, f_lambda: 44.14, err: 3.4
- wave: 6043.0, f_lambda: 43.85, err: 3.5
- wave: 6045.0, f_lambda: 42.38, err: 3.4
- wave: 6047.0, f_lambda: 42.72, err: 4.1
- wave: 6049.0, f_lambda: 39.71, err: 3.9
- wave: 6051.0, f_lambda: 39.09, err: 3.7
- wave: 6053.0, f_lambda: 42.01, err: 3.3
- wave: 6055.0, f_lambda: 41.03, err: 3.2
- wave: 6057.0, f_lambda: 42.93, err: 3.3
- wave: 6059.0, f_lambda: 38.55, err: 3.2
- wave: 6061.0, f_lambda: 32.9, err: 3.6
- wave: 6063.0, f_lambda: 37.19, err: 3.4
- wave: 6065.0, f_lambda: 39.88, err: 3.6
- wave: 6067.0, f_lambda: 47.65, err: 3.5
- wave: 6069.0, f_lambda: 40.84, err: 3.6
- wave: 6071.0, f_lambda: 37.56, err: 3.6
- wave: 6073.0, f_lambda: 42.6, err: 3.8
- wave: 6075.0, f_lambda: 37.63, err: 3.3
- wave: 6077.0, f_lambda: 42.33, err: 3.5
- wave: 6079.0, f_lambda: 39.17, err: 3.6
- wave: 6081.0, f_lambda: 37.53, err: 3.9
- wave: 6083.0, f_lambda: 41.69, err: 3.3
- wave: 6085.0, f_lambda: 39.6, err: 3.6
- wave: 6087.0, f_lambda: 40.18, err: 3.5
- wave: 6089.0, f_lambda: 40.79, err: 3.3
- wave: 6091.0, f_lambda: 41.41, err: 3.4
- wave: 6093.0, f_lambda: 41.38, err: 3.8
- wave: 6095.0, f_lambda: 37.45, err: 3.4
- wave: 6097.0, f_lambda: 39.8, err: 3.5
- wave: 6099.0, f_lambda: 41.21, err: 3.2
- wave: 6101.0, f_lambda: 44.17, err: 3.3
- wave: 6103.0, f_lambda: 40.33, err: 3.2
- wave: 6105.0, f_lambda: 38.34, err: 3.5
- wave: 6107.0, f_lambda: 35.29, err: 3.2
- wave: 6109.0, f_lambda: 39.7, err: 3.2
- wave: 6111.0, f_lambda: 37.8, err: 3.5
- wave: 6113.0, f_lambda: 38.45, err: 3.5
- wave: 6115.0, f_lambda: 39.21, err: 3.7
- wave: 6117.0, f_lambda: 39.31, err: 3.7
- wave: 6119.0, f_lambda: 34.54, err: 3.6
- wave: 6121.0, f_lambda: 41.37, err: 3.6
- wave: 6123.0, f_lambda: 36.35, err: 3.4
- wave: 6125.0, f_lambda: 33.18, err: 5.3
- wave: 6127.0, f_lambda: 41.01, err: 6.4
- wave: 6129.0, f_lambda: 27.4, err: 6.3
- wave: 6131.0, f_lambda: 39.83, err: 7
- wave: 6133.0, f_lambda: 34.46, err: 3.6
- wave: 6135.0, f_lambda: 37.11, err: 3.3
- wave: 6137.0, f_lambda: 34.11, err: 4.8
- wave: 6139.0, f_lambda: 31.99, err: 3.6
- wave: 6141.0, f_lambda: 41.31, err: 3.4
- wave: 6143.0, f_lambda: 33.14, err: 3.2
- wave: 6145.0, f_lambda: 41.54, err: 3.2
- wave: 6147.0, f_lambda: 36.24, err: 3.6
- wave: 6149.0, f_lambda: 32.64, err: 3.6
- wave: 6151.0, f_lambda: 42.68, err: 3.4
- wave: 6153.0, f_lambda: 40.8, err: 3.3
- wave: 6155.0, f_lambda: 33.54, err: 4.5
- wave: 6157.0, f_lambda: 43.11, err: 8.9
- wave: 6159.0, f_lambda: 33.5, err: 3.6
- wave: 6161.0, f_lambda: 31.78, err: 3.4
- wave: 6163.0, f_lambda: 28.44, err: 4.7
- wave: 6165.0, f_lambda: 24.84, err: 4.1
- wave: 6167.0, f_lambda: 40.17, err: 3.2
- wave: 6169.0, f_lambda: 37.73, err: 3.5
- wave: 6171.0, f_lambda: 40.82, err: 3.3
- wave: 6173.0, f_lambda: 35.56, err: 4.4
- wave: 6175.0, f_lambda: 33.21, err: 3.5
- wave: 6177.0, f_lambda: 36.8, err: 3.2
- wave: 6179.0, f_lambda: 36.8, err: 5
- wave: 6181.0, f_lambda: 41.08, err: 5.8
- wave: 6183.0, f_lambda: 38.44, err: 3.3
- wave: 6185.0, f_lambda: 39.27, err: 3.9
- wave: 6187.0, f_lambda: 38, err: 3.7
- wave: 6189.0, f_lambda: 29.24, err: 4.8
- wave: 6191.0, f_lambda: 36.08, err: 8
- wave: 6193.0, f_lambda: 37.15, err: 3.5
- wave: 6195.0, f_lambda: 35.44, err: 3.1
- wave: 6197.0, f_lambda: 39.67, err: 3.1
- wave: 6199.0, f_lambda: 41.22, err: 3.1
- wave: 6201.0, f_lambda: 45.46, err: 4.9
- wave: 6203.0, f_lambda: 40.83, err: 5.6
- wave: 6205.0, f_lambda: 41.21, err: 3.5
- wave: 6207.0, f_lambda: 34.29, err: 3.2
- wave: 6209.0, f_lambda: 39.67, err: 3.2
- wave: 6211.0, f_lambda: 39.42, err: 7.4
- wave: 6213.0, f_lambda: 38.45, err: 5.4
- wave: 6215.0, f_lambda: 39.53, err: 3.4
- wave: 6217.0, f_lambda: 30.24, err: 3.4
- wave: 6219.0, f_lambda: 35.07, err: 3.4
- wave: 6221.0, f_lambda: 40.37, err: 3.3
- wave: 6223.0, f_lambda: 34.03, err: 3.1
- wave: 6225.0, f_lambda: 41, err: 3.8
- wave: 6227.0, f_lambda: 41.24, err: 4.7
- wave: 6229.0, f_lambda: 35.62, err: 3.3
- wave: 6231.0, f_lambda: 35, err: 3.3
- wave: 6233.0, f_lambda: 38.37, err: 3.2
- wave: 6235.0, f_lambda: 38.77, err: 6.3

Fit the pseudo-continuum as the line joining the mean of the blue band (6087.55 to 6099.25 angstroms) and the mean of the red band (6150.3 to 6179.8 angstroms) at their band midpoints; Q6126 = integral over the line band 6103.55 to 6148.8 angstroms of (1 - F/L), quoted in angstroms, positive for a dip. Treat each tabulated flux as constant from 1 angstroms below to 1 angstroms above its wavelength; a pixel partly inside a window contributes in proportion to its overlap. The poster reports 1.7 angstroms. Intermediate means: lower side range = 40.3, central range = 36.9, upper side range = 35.9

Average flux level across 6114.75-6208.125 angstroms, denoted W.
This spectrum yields 36.8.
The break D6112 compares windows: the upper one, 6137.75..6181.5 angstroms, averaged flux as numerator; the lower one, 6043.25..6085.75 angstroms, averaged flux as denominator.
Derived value 0.90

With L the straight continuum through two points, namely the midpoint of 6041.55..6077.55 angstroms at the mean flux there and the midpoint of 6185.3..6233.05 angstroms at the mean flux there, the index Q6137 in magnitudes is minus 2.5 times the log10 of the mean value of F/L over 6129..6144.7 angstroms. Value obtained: 0.10 mag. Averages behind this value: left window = 40.6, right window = 37.8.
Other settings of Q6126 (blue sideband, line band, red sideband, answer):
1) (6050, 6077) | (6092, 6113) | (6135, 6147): -0.7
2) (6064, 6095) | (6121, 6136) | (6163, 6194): 0.9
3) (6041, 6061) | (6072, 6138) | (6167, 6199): 1.5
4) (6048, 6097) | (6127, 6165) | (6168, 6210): 3.1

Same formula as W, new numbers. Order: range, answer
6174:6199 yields 36.9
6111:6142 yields 36.7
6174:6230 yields 37.8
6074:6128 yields 39.2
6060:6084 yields 39.7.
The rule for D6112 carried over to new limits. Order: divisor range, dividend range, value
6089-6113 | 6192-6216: 0.99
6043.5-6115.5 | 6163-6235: 0.93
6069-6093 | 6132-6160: 0.92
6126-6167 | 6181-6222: 1.07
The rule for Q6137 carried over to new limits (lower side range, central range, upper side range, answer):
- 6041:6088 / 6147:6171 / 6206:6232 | 0.083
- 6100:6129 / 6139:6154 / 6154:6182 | -0.039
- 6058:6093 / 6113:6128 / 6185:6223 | 0.036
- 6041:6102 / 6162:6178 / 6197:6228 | 0.137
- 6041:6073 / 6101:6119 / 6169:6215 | 0.029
